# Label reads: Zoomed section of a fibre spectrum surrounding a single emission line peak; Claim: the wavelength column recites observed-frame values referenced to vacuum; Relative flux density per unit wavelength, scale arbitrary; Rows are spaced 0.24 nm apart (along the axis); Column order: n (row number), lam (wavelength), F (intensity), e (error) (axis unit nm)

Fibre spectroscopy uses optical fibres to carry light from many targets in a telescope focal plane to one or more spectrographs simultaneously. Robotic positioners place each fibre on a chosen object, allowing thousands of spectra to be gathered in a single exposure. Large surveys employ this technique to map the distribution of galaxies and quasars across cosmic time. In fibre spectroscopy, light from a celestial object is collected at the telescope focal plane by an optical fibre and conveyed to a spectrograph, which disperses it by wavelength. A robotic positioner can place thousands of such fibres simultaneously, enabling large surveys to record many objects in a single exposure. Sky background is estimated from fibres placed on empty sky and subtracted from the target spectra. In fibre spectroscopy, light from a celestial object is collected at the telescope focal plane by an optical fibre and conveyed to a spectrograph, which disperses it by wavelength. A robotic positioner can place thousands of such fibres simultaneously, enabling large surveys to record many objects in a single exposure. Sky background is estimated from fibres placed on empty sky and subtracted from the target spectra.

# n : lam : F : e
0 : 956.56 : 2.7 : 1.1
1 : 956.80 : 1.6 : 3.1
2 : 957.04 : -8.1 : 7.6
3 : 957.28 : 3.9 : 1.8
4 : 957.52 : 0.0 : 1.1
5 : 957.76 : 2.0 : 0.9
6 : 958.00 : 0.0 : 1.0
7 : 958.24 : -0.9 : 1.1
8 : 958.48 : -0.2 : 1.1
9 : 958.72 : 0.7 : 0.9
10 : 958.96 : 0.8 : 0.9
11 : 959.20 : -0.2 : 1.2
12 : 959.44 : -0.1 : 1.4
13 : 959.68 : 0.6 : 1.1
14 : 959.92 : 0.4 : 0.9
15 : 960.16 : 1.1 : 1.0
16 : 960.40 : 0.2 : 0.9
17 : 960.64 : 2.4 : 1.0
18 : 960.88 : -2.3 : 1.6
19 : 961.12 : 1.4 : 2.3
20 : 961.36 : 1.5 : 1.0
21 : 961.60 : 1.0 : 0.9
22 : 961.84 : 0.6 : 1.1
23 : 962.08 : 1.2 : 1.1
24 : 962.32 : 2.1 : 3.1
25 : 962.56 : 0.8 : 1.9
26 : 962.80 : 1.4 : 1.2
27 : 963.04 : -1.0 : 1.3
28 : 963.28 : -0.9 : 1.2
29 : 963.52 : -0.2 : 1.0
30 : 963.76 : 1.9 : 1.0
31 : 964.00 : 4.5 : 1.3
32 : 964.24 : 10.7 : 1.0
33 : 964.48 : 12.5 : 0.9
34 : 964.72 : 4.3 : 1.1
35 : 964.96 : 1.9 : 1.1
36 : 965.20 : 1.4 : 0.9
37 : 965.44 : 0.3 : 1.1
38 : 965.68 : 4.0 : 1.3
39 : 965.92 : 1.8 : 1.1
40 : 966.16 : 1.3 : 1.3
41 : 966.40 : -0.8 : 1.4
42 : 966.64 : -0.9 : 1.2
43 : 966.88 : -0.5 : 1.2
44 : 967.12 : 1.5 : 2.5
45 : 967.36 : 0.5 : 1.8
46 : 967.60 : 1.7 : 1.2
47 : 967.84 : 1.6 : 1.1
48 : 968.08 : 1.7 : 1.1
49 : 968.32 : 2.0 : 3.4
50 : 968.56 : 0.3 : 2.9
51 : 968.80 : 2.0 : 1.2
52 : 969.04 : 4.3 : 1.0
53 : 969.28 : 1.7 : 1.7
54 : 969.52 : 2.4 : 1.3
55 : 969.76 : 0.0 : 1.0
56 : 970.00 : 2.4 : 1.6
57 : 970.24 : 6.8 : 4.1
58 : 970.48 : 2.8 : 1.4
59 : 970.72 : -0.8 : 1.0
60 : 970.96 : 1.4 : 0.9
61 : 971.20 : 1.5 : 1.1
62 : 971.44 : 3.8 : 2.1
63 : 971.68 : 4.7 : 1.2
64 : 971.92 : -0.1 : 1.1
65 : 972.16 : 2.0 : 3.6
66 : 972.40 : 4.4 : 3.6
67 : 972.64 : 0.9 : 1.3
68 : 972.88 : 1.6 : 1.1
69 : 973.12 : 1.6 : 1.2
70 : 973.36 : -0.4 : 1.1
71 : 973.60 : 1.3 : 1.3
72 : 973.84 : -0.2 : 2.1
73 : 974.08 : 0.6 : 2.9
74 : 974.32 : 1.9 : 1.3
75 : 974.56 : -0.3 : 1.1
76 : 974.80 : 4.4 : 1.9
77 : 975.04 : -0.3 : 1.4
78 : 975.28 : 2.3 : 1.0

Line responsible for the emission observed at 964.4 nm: Hbeta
